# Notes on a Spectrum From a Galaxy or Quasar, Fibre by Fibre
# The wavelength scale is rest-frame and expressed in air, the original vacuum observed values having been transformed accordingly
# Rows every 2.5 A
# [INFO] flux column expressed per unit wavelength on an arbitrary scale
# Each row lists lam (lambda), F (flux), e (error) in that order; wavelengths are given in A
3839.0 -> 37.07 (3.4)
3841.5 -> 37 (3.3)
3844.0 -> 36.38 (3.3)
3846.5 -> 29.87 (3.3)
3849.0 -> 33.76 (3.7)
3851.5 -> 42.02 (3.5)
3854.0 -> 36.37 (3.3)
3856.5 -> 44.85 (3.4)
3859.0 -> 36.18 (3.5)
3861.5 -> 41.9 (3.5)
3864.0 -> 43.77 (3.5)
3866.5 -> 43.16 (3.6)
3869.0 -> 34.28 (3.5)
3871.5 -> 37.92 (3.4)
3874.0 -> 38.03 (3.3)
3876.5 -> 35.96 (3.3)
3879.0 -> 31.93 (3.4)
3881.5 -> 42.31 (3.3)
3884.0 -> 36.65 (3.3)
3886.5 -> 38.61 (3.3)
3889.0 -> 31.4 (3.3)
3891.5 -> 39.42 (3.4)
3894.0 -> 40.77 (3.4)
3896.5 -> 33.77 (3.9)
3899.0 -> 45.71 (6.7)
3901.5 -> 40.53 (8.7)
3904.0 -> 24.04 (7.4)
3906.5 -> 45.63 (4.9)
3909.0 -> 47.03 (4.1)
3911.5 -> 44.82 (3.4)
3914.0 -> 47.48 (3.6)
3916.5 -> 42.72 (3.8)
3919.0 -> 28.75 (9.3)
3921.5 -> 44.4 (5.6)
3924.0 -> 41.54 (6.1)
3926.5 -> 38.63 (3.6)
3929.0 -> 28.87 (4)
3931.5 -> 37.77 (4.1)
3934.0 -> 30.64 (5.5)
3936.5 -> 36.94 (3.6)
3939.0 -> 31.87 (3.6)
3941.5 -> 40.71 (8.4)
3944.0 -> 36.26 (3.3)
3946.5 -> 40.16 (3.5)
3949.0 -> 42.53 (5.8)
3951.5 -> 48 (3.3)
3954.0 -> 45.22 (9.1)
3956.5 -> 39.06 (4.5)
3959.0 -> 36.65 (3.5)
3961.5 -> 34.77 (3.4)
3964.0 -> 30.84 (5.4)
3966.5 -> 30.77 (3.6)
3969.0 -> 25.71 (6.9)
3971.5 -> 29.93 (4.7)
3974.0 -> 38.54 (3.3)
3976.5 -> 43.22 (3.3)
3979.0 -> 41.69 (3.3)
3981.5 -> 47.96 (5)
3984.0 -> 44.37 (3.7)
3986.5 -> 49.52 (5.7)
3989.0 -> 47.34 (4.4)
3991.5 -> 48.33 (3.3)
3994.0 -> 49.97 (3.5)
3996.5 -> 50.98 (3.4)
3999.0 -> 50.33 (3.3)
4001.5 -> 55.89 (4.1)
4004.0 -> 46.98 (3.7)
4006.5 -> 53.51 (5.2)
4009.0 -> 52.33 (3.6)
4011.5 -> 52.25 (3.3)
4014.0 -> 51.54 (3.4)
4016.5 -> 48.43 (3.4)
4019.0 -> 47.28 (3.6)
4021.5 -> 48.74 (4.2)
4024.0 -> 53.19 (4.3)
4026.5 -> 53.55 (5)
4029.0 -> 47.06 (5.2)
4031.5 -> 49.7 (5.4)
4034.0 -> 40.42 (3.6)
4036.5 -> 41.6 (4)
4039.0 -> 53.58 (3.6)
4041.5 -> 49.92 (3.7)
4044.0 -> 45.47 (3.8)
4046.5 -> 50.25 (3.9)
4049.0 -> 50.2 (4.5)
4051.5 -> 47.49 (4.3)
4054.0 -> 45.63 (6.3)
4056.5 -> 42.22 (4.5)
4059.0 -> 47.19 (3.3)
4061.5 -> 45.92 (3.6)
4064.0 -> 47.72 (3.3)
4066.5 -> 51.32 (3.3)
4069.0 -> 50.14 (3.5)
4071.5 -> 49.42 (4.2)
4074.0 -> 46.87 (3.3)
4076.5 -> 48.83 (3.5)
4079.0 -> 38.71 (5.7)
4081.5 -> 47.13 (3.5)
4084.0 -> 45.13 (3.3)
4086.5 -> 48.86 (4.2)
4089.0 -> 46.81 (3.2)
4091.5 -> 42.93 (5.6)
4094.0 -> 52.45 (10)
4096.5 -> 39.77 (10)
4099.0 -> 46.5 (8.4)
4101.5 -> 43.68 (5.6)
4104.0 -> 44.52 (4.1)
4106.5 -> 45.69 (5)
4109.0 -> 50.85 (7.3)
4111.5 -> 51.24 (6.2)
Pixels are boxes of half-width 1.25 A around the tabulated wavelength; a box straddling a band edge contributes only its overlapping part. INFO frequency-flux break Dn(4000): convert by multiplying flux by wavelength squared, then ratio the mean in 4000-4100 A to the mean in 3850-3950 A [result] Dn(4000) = 1.3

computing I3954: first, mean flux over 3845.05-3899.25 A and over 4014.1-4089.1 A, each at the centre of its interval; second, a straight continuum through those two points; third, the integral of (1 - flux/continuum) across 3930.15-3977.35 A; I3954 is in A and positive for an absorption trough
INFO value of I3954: 6.3 A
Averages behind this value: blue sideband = 38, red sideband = 47.7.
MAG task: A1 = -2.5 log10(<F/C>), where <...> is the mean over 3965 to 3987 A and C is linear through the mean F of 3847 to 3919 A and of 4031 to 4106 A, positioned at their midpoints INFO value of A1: 0.114 mag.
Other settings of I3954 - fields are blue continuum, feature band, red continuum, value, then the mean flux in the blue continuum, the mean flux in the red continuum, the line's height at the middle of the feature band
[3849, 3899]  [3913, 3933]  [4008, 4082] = 1.28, 38.5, 48.1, 41.2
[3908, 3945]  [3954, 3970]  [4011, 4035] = 3.15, 38.5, 49.2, 42.5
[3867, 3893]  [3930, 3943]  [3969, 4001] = 1.78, 36.9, 44.7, 41.1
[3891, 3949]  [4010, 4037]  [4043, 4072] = -1.95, 38.7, 47.7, 45.5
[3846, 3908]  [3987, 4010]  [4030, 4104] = -3.67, 38.1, 46.7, 43.6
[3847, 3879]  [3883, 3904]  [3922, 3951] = 0.29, 38.5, 37.4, 38.1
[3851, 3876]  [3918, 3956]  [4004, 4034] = 5.45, 39.7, 50.1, 44.6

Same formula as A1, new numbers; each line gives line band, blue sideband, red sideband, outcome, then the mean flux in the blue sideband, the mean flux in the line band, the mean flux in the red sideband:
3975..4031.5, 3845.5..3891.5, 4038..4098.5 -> -0.12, 37.8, 49.3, 47.2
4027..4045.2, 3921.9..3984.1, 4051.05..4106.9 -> -0.09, 37.7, 47.1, 46.3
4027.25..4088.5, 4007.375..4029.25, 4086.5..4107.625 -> 0.02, 50.7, 47.2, 45.5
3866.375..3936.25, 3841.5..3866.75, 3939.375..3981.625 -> 0.00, 38.6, 38.2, 38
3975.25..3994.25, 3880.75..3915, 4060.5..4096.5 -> -0.07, 39.8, 46.4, 47.1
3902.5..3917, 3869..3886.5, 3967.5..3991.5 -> -0.10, 37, 41.9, 41.2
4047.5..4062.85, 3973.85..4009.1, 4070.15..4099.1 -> 0.01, 48.2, 46.5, 46.1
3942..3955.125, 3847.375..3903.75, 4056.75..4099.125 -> -0.03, 38.3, 42.3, 46.7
